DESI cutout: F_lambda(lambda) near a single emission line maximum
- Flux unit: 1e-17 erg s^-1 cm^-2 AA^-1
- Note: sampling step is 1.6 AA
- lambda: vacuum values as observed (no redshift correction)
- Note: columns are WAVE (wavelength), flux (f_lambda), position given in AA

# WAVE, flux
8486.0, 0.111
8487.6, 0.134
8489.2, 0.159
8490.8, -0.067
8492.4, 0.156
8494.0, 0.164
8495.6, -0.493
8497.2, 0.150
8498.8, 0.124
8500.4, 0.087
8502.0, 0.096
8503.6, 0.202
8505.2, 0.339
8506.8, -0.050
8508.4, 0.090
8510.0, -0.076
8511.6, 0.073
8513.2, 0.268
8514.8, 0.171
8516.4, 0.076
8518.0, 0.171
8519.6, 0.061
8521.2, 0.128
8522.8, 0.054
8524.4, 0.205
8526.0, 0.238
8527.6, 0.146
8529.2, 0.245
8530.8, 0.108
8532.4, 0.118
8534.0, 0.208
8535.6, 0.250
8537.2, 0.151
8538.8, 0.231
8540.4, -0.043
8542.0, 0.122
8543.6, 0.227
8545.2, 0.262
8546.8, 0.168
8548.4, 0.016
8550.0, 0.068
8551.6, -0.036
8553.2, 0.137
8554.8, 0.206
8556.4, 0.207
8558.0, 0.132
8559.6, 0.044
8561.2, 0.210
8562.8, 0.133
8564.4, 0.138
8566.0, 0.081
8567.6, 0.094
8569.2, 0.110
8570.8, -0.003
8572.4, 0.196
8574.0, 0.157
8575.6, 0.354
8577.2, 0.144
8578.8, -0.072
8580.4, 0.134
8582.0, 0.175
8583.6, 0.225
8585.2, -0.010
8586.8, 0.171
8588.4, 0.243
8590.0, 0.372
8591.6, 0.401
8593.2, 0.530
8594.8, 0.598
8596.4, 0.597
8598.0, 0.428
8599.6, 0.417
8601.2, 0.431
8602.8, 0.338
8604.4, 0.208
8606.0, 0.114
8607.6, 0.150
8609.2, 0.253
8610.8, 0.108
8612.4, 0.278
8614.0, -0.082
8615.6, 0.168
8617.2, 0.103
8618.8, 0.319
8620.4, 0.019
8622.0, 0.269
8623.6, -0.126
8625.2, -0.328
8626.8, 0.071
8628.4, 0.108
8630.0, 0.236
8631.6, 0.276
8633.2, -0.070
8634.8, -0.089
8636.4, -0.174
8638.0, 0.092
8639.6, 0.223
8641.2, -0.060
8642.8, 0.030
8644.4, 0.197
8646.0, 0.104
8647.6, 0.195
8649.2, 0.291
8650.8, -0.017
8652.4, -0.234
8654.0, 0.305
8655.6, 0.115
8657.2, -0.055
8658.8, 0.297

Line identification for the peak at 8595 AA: [O II] 3727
